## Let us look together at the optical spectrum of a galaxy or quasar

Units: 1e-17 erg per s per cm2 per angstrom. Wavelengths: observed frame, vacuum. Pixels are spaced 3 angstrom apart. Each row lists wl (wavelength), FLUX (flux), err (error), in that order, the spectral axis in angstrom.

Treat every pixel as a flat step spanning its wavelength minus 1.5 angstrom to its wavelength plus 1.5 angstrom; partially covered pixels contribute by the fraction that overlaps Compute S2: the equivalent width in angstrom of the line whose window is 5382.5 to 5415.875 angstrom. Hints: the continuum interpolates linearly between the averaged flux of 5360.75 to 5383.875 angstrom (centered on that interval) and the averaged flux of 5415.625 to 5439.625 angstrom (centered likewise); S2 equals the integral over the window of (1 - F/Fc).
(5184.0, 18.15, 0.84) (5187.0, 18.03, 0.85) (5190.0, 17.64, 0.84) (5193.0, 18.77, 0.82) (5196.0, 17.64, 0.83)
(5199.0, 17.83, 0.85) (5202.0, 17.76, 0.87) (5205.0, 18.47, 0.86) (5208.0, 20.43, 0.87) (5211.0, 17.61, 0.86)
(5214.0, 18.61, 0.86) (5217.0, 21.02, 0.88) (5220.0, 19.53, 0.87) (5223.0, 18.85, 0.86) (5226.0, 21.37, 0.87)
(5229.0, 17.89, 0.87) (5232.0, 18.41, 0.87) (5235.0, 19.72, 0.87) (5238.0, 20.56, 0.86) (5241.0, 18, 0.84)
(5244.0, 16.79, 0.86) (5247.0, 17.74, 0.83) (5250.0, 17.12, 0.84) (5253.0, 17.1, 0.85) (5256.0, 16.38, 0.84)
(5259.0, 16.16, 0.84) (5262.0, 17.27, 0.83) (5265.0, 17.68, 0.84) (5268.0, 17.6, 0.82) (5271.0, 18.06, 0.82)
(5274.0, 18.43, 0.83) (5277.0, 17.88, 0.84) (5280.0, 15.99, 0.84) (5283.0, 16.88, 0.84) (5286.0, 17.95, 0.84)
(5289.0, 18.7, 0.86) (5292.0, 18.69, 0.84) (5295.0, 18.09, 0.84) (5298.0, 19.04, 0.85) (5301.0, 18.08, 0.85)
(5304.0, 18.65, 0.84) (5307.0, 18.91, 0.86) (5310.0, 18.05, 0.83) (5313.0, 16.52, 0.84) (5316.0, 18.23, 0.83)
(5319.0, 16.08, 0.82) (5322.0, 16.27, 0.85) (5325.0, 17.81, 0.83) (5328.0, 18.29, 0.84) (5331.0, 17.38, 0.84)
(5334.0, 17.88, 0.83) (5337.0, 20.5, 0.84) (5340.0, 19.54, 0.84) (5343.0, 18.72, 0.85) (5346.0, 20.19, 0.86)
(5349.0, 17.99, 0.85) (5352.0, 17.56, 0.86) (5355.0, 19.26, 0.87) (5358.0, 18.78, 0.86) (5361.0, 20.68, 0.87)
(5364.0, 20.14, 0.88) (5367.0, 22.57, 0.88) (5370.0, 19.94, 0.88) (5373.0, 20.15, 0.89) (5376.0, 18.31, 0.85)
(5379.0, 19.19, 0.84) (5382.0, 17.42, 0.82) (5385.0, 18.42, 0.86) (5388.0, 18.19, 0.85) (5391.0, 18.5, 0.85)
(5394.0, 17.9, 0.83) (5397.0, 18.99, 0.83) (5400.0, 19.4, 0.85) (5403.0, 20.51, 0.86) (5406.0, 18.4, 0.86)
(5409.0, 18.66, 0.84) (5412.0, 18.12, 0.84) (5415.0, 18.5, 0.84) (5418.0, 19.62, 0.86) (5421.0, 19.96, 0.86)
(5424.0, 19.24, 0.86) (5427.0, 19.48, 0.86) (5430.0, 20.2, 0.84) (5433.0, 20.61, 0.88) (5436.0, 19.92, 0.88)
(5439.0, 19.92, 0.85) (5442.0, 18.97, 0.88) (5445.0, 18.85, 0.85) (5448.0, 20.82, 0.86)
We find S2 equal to 1.9 angstrom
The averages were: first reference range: 19.7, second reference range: 19.8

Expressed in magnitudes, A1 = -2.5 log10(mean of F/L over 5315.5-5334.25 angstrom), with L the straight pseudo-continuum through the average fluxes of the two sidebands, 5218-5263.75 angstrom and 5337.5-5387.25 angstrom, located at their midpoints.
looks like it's 0.10 mag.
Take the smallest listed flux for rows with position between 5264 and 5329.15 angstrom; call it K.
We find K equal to 15.99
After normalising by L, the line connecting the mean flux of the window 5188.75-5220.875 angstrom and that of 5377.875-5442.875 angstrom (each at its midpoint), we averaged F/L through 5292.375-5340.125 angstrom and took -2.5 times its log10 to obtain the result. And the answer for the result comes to 0.049 mag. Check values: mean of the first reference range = 18.7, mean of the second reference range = 19.1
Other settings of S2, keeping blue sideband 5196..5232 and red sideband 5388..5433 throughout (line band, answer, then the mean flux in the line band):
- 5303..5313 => 0.42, 18.2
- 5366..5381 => -0.60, 19.9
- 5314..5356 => 1.82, 18.2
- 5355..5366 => -0.48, 19.9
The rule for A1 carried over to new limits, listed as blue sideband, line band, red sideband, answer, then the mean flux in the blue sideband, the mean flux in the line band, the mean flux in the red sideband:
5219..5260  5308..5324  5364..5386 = 0.11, 18.3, 17.1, 19.5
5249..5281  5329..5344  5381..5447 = -0.04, 17.3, 18.8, 19.1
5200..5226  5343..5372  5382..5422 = -0.04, 19.1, 19.6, 18.8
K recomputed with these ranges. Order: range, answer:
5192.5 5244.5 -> 16.79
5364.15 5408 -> 17.42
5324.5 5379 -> 17.38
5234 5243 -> 18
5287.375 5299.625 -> 18.09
